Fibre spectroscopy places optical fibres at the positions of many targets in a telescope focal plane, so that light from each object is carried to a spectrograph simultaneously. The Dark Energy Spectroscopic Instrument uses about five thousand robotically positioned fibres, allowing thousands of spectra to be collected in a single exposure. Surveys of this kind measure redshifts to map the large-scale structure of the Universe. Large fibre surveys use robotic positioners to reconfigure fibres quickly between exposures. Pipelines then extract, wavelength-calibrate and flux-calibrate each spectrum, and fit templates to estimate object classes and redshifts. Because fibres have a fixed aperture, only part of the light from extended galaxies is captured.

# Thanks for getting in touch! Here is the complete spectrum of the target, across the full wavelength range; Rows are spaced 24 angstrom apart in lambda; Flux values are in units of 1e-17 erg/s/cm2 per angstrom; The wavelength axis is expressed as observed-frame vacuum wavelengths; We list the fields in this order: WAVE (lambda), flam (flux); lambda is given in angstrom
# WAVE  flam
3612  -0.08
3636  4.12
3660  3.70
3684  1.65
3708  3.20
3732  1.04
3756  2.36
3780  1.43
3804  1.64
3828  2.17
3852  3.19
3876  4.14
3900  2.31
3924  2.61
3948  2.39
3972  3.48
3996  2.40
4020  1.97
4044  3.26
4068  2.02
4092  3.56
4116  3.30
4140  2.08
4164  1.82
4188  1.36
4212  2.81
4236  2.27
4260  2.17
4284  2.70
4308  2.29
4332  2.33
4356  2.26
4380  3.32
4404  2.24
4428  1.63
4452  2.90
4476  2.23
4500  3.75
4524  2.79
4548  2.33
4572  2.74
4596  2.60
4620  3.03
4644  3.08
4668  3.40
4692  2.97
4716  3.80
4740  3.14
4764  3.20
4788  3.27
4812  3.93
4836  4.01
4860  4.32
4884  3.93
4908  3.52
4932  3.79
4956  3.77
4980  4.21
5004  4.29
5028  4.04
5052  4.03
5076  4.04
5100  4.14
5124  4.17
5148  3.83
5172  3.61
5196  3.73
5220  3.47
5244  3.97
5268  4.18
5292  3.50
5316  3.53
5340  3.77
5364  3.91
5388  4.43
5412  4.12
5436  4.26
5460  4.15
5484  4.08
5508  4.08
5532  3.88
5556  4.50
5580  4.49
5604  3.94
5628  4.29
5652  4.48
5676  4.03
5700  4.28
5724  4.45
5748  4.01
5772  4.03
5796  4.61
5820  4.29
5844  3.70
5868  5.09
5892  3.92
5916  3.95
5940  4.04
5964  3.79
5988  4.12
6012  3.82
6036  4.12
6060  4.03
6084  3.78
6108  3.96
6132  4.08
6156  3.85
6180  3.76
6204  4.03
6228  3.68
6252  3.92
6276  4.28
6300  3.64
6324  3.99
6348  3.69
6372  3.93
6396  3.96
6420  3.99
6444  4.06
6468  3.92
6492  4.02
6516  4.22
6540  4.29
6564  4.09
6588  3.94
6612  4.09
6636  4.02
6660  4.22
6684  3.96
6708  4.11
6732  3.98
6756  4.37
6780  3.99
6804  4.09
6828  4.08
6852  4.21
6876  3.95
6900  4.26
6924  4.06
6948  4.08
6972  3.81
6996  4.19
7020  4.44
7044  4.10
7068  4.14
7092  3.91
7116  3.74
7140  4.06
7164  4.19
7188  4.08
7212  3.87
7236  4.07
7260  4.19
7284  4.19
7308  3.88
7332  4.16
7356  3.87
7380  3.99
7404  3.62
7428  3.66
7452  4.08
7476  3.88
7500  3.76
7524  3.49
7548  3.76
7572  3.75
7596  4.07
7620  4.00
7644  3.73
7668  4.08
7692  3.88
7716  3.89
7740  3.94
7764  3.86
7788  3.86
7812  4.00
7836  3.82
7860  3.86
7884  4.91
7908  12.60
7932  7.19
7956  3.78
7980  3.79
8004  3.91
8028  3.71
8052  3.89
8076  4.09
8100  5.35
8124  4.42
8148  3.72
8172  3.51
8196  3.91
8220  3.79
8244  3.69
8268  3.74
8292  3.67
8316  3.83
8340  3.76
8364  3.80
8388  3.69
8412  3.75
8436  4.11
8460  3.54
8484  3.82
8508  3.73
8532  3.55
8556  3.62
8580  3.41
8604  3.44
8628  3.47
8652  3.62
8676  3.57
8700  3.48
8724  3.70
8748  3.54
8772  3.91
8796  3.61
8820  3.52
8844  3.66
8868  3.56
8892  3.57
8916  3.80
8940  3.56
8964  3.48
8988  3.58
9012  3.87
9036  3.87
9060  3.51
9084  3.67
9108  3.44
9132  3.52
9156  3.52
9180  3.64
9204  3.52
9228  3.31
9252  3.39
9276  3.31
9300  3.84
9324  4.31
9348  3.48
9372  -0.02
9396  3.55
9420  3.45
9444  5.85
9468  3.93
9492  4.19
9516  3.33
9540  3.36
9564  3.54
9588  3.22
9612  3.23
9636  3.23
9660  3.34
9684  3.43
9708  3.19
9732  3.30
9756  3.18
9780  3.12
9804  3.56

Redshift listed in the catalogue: 0.205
